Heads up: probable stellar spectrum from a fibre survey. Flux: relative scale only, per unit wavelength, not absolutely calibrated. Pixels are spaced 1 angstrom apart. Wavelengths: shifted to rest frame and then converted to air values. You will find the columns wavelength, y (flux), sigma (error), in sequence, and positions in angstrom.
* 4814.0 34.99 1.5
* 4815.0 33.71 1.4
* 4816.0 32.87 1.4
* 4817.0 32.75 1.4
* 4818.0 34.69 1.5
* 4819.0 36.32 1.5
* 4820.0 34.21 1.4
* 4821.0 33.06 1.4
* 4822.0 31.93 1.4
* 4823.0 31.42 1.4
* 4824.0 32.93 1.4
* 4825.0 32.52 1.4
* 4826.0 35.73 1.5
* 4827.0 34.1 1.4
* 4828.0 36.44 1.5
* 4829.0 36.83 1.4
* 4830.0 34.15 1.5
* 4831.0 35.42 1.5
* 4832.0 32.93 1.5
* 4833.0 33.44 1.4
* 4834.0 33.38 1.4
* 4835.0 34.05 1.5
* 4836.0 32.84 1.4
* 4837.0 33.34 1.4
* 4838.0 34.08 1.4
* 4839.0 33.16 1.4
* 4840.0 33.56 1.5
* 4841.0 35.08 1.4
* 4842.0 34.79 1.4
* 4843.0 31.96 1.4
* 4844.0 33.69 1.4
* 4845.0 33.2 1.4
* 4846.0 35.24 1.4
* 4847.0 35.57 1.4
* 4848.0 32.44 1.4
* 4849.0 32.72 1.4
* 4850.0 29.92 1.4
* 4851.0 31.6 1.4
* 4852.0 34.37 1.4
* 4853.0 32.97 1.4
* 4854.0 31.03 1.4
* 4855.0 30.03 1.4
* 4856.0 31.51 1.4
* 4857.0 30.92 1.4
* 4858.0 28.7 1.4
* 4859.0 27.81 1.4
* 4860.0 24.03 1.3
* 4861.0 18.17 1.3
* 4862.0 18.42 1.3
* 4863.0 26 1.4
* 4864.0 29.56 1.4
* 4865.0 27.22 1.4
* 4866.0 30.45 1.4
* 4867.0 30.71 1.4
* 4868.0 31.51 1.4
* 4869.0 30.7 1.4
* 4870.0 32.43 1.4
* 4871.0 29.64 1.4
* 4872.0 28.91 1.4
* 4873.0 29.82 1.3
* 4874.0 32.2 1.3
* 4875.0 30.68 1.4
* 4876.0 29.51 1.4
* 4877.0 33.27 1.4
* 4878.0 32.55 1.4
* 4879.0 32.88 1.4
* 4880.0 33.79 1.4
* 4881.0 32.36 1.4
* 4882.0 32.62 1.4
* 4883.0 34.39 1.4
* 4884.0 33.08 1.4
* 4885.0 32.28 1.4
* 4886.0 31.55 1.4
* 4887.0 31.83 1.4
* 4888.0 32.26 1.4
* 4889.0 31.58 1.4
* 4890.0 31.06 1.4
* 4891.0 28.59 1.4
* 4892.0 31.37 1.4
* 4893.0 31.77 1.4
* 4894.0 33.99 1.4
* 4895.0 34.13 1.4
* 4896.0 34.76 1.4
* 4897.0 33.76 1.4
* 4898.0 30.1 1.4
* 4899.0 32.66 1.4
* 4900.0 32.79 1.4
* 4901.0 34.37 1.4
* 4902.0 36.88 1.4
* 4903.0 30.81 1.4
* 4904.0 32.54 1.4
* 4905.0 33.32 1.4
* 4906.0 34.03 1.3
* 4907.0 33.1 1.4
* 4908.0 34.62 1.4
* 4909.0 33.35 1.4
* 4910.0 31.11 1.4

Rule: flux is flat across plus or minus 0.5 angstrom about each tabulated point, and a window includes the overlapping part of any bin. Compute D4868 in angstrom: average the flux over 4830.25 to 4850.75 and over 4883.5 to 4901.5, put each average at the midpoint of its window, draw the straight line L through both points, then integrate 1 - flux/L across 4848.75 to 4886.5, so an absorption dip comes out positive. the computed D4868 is 3.02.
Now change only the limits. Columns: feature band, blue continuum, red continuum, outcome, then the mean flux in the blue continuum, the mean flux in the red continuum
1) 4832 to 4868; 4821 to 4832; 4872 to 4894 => 2.3 angstrom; 34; 31.9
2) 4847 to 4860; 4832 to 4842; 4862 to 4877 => 0.2 angstrom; 33.7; 29.7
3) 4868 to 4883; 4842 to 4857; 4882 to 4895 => 0.3 angstrom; 32.6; 32.1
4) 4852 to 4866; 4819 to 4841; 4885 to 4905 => 2.3 angstrom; 33.9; 32.5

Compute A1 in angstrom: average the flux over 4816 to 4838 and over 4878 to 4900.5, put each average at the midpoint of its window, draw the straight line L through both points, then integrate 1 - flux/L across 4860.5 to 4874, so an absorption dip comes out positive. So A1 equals 2.0 angstrom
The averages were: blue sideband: 33.9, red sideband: 32.4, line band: 28.1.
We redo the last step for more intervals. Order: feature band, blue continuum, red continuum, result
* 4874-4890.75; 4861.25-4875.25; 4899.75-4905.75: -0.75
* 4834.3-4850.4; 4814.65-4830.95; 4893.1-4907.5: 0.17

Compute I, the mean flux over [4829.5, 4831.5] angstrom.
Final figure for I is 34.8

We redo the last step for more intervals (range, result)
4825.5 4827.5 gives 34.9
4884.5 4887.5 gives 31.9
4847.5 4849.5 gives 32.6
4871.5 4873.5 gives 29.4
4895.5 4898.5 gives 32.9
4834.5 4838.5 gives 33.6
